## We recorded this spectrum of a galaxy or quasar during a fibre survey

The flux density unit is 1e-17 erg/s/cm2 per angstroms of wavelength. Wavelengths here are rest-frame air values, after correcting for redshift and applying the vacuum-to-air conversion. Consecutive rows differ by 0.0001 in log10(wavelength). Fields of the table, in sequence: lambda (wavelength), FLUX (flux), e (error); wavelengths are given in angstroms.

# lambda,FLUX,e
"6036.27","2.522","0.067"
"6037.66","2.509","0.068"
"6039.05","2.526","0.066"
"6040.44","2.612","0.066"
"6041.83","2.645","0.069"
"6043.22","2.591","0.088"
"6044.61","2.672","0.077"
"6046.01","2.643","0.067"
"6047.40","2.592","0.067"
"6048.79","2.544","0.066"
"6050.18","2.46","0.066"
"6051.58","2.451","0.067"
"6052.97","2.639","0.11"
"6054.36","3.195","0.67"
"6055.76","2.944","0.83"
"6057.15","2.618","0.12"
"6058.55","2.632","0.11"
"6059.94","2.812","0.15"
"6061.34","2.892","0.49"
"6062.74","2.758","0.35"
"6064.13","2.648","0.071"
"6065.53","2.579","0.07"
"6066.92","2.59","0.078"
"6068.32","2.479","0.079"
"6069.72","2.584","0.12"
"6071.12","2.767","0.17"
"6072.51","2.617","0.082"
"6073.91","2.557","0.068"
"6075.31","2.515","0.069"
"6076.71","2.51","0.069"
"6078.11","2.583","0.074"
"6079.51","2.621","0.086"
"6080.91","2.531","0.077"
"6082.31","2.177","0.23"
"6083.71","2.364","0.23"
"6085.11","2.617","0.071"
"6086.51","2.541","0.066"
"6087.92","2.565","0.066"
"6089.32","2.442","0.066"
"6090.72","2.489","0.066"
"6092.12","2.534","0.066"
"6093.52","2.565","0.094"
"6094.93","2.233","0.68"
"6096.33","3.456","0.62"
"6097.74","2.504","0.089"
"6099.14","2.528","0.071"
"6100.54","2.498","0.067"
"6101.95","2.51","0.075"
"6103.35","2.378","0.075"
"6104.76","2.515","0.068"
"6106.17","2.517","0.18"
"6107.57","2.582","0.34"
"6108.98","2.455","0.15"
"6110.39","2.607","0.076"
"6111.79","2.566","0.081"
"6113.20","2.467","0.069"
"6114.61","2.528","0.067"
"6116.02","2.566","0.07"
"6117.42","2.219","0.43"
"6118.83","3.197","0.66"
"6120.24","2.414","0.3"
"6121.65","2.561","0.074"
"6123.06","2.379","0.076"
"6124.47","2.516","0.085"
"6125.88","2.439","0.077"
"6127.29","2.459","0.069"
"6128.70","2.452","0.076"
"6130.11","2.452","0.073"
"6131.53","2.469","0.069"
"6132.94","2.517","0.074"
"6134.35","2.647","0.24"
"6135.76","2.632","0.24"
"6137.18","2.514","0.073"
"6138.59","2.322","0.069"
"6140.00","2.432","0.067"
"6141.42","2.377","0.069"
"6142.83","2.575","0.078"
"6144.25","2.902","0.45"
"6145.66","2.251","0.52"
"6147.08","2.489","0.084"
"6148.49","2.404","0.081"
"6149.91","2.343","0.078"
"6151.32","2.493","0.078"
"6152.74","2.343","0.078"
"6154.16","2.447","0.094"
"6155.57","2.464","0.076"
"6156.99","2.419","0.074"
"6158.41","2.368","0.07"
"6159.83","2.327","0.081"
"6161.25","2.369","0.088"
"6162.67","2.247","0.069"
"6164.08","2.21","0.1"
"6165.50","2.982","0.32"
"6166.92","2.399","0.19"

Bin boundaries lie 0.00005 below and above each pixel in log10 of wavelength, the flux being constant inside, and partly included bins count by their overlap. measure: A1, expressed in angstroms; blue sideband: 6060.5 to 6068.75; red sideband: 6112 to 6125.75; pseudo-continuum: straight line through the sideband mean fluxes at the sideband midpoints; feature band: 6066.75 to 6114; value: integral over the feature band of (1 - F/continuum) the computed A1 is 1.1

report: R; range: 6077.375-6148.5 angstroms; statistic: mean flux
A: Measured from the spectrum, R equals 2.52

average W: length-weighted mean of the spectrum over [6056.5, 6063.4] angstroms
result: 2.74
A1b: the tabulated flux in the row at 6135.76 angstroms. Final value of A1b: 2.632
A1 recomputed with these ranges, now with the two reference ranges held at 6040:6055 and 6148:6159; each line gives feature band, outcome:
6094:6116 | -0.4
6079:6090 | 0.3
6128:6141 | -0.2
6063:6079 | 0.0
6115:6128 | -0.3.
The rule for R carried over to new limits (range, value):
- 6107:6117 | 2.53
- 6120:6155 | 2.47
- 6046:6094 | 2.6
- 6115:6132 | 2.51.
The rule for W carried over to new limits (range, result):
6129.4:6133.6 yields 2.48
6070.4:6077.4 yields 2.59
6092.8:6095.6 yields 2.4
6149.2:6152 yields 2.42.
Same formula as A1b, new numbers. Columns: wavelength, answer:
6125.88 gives 2.439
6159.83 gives 2.327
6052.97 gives 2.639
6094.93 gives 2.233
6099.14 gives 2.528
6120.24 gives 2.414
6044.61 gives 2.672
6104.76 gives 2.515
